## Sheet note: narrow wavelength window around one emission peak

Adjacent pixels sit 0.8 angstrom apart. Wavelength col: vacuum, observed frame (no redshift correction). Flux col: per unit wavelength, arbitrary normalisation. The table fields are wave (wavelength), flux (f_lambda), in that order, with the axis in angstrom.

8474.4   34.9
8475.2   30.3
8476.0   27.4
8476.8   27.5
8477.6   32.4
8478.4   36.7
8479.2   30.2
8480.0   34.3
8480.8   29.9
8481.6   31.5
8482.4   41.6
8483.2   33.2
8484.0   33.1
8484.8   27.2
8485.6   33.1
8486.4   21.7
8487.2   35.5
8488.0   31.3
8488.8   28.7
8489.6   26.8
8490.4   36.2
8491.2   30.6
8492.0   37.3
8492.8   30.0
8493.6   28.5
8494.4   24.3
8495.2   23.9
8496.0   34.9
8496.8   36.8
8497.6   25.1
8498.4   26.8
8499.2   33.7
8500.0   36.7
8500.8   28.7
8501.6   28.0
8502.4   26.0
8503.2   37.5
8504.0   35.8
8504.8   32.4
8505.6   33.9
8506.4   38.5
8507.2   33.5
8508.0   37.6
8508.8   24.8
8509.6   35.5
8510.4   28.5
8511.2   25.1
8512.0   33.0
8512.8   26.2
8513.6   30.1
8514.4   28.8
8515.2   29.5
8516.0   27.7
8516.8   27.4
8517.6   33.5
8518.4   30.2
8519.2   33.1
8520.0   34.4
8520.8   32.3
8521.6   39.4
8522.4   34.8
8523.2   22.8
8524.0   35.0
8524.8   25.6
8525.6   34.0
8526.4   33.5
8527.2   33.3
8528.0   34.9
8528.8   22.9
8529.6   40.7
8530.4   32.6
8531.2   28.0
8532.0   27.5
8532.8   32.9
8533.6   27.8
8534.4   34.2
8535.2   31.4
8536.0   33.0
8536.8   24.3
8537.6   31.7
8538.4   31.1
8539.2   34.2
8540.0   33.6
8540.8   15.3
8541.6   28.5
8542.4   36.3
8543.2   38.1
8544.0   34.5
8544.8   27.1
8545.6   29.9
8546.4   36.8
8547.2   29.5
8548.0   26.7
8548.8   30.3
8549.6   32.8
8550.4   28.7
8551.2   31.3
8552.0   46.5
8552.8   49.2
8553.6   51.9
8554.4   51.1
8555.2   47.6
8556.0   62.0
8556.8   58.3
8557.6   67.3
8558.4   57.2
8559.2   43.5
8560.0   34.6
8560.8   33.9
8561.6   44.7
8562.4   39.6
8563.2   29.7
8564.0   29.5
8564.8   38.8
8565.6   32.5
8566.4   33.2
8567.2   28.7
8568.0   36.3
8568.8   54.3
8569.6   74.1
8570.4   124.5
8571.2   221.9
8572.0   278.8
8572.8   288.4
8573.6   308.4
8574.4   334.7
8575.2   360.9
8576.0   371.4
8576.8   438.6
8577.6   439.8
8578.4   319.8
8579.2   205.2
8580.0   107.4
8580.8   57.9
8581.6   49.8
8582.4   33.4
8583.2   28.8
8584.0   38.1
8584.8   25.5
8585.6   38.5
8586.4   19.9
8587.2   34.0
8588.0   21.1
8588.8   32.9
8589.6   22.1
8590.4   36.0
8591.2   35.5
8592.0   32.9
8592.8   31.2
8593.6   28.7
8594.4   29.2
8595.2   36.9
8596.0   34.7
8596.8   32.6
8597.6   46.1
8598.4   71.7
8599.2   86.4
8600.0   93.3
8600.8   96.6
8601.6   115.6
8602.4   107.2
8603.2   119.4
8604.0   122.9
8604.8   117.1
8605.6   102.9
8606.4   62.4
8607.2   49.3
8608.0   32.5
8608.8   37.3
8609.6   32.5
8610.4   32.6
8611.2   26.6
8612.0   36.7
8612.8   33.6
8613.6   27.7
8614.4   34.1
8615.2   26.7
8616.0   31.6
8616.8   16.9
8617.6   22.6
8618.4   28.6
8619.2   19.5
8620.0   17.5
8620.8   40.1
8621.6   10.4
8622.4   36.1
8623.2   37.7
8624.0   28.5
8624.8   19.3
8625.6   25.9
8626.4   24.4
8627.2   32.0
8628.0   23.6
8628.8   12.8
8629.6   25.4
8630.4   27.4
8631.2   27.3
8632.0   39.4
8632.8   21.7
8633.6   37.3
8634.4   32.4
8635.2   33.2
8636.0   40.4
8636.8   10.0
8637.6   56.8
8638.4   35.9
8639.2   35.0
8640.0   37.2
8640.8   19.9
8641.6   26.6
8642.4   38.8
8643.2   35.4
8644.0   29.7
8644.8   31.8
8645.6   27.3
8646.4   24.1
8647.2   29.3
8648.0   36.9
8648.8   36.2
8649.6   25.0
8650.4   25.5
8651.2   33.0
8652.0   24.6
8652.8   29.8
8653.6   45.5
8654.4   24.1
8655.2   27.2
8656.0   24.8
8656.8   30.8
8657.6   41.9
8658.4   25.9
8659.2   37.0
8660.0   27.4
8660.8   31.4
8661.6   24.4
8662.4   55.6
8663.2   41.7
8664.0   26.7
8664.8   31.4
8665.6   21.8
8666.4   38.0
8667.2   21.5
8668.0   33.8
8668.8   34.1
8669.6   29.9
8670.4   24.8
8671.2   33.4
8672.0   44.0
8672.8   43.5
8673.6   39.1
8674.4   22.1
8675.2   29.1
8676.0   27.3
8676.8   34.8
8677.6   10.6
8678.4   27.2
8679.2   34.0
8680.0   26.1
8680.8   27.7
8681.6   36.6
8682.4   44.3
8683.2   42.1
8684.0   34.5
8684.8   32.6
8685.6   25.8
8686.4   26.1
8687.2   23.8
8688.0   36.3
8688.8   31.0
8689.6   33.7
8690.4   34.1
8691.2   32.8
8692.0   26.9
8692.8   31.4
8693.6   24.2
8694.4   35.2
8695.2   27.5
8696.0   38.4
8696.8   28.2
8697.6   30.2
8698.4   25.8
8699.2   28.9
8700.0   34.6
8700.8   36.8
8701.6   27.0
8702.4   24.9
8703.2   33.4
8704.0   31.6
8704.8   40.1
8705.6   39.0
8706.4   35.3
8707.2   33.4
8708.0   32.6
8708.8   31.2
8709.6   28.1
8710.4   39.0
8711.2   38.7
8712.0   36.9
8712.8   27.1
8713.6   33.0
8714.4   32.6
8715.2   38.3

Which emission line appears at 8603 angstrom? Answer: [N II] 6583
